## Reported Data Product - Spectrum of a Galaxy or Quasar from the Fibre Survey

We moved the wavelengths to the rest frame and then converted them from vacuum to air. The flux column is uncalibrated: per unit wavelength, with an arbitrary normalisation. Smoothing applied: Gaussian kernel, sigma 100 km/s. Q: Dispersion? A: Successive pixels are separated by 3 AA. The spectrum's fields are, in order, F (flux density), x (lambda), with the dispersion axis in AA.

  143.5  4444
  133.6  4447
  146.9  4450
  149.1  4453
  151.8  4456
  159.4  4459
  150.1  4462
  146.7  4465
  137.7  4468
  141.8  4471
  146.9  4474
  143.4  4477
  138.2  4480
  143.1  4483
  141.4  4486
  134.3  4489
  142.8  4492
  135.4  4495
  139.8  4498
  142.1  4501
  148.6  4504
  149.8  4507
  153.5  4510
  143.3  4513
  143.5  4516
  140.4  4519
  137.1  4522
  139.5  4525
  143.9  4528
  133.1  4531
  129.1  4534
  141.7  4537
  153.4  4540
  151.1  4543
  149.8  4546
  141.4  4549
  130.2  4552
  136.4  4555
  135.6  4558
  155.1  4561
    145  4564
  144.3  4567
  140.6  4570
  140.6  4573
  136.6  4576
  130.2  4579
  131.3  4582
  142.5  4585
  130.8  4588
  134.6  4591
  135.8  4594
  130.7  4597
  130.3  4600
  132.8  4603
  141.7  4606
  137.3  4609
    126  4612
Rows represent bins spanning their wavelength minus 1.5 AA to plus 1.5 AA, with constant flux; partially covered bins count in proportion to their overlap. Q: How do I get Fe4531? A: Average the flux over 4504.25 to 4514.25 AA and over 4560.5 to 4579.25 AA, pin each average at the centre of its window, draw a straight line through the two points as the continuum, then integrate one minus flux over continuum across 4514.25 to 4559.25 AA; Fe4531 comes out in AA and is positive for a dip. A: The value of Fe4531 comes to 1.6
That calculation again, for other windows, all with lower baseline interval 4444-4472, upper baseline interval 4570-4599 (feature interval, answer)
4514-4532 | 0.08 AA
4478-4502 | 0.63 AA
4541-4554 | -0.46 AA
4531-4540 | 0.09 AA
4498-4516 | -0.58 AA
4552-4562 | -0.18 AA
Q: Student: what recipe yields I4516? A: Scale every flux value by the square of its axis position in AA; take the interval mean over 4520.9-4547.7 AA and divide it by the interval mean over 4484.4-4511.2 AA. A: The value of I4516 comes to 1.0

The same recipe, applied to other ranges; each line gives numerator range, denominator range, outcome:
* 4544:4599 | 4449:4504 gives 1.00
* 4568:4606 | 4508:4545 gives 0.97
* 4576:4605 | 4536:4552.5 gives 0.94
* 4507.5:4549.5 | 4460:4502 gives 1.03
